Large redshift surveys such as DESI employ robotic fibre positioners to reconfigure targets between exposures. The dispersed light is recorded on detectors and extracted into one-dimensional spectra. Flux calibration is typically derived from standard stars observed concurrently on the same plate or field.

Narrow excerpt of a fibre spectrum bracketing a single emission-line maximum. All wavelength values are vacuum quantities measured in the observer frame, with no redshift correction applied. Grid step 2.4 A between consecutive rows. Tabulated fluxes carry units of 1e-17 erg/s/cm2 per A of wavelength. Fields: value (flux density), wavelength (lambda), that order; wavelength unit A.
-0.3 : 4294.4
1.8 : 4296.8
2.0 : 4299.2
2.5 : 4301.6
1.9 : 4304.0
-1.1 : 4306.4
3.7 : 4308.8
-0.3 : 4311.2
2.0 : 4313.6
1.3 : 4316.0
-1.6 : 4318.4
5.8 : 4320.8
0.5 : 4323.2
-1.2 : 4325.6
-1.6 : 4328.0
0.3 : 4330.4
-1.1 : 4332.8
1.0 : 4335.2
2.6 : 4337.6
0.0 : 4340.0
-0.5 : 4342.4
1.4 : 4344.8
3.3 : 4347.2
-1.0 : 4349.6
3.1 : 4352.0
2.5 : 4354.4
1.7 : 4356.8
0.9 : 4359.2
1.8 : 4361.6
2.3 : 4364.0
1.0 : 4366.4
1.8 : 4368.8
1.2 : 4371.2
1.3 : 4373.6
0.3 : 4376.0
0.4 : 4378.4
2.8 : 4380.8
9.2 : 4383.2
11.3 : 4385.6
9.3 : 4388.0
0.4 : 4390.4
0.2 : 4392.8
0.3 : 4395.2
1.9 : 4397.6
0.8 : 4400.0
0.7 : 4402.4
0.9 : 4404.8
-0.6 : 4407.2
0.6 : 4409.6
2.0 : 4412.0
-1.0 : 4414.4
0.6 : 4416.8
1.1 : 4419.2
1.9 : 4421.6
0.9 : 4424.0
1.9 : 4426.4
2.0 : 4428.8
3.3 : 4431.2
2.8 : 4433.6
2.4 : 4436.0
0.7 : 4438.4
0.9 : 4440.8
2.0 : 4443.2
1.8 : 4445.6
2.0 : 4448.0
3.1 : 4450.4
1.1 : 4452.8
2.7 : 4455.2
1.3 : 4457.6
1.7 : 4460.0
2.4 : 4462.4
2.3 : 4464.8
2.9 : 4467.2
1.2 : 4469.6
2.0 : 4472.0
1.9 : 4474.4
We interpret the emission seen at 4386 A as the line [O II]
